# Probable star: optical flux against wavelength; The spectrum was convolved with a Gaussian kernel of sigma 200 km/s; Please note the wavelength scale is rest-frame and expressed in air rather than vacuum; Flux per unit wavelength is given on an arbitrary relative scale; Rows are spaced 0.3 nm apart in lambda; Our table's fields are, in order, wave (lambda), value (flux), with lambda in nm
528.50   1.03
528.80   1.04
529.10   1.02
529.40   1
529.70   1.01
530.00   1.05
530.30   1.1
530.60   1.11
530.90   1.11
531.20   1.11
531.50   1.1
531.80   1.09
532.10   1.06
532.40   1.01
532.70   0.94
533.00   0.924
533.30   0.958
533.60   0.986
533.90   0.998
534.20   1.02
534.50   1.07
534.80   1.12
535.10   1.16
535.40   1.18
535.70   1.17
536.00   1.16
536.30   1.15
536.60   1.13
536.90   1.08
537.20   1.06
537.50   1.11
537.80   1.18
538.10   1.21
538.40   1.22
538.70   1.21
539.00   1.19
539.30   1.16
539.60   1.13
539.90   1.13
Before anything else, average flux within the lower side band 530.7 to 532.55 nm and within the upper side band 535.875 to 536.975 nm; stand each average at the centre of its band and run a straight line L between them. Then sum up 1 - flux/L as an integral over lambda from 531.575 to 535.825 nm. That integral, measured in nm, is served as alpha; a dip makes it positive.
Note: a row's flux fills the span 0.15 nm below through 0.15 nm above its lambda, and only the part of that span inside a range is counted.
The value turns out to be 0.21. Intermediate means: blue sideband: 1.08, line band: 1.05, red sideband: 1.13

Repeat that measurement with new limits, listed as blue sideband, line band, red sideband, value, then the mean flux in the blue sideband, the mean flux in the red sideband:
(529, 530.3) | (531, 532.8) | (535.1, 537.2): 0.018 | 1.03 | 1.14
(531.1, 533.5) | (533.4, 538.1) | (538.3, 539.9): -0.028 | 1.02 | 1.18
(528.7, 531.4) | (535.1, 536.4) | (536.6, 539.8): -0.045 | 1.06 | 1.15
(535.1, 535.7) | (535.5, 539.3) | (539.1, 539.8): 0.011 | 1.17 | 1.15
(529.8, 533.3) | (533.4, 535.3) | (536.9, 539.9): 0.061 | 1.05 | 1.16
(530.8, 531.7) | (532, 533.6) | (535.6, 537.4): 0.193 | 1.11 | 1.12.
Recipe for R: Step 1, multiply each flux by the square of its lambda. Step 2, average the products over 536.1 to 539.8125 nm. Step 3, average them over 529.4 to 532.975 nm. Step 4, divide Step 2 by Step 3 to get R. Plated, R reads 1.12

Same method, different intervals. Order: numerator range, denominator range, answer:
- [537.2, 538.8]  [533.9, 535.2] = 1.10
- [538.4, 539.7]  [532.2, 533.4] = 1.25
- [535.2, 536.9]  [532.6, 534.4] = 1.19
